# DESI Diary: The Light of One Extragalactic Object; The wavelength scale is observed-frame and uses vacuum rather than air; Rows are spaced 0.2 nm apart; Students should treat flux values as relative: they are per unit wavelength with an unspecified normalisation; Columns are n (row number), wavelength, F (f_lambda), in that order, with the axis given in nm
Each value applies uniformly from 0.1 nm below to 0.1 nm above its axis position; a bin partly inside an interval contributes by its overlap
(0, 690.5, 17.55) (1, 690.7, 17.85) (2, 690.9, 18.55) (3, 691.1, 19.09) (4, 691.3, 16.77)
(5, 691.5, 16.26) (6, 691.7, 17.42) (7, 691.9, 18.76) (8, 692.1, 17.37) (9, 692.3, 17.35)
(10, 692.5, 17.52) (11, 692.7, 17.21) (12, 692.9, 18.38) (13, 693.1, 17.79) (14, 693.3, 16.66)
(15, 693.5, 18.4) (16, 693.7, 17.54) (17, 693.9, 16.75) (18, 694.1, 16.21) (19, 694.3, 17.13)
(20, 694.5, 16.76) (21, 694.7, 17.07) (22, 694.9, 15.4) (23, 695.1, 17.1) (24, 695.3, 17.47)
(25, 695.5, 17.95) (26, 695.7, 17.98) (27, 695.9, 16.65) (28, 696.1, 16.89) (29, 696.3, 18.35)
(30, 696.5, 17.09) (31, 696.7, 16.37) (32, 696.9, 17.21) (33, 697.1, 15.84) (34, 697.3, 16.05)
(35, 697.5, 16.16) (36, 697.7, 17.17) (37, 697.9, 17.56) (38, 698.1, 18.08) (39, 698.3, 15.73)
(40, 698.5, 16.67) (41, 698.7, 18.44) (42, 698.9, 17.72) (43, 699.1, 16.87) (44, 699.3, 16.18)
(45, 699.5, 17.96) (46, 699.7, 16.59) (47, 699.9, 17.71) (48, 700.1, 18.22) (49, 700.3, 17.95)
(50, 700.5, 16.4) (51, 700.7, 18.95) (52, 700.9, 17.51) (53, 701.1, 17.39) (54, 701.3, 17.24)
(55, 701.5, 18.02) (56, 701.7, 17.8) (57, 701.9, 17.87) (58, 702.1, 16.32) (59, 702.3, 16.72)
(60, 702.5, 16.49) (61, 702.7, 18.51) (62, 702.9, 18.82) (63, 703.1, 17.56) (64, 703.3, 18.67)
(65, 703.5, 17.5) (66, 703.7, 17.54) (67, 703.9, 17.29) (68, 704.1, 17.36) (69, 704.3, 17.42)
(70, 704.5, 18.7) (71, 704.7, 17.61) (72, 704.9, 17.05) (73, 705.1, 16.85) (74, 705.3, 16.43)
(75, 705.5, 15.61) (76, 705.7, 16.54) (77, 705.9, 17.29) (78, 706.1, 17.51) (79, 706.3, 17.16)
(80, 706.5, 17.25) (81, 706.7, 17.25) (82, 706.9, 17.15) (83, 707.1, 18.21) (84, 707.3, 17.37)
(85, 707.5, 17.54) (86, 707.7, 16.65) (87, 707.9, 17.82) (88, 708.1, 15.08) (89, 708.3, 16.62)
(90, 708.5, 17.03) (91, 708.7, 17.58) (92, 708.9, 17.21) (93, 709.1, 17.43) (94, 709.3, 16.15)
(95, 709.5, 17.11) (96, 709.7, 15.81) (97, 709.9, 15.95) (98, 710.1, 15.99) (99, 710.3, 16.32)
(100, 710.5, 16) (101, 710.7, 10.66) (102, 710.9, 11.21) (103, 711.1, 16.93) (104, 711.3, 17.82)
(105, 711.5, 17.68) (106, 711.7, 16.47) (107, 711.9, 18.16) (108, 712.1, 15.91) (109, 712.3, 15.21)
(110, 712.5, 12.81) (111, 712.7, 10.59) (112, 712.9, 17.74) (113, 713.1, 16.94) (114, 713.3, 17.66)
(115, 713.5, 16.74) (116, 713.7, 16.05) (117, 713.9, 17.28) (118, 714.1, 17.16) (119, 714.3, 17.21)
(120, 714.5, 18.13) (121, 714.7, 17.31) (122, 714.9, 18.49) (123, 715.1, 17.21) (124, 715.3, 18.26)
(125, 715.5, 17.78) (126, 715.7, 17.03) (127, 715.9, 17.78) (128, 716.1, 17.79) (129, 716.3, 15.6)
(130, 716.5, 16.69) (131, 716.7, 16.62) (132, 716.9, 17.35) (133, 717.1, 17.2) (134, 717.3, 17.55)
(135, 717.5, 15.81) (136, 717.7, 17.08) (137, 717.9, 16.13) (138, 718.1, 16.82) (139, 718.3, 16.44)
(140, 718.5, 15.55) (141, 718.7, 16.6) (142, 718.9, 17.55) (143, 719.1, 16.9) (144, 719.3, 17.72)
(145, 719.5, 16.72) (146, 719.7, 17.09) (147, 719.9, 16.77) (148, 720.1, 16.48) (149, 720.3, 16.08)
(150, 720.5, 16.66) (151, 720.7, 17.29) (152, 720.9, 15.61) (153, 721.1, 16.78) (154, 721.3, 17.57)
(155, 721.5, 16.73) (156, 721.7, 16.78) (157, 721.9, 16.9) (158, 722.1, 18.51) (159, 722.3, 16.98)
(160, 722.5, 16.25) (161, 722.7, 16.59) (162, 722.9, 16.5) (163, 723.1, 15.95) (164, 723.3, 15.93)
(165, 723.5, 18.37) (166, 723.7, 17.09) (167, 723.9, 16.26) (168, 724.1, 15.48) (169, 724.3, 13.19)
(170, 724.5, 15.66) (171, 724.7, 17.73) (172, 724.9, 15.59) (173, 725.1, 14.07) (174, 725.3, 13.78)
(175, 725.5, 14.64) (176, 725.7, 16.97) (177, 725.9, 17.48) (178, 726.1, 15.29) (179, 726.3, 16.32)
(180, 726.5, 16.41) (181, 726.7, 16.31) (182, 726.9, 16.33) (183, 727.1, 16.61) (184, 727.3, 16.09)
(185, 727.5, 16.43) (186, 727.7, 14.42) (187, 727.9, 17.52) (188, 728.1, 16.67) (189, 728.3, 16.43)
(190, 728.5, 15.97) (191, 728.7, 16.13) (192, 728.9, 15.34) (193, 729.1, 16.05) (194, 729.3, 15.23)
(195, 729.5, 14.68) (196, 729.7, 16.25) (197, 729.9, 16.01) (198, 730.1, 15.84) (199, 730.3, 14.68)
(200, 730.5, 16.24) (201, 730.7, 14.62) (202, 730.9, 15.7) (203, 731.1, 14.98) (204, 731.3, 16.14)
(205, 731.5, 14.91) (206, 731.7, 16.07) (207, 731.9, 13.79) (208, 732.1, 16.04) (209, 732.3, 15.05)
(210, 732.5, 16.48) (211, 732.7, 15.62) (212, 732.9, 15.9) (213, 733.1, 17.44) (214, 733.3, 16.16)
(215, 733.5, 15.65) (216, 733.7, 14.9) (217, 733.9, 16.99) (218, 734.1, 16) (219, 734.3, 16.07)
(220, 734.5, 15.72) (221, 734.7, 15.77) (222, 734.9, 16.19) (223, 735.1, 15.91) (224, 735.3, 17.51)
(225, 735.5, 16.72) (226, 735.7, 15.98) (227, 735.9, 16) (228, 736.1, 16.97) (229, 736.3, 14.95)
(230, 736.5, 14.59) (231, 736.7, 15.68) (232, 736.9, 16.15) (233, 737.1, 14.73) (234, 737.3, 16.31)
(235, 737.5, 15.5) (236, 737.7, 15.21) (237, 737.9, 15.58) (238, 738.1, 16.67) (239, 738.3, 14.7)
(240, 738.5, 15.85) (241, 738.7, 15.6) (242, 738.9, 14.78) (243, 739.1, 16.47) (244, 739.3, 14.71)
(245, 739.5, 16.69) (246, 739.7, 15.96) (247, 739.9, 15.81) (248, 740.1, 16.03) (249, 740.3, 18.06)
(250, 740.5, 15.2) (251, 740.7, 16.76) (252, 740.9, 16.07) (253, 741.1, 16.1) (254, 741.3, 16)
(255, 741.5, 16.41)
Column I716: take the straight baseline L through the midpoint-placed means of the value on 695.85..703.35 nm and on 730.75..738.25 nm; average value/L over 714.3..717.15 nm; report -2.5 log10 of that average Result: -0.048 mag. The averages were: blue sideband 17.3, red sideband 15.8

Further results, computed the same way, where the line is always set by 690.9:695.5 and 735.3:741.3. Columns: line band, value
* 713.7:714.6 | -0.04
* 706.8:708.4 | -0.01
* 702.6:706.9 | -0.03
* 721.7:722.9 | -0.04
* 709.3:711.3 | 0.10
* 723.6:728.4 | 0.02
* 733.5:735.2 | 0.01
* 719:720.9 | -0.02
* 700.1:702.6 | -0.02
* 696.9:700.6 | 0.00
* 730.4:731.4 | 0.04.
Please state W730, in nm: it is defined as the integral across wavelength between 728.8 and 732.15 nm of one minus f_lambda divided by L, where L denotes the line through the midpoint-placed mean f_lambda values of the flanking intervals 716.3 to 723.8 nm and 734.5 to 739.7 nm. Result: 0.16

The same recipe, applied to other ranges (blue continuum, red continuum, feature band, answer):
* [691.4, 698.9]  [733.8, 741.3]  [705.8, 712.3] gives 0.083 nm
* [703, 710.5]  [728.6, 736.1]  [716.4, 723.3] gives -0.141 nm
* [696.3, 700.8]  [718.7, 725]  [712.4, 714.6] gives 0.080 nm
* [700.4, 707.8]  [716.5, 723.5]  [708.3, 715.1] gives 0.323 nm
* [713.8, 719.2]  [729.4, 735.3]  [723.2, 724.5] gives 0.035 nm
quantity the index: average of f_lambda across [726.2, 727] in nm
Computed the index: 16.3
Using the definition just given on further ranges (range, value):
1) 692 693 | 17.6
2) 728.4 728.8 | 16.1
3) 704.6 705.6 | 16.7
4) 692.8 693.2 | 18.1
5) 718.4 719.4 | 16.9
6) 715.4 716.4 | 17.2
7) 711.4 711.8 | 17.1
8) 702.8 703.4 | 18.3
